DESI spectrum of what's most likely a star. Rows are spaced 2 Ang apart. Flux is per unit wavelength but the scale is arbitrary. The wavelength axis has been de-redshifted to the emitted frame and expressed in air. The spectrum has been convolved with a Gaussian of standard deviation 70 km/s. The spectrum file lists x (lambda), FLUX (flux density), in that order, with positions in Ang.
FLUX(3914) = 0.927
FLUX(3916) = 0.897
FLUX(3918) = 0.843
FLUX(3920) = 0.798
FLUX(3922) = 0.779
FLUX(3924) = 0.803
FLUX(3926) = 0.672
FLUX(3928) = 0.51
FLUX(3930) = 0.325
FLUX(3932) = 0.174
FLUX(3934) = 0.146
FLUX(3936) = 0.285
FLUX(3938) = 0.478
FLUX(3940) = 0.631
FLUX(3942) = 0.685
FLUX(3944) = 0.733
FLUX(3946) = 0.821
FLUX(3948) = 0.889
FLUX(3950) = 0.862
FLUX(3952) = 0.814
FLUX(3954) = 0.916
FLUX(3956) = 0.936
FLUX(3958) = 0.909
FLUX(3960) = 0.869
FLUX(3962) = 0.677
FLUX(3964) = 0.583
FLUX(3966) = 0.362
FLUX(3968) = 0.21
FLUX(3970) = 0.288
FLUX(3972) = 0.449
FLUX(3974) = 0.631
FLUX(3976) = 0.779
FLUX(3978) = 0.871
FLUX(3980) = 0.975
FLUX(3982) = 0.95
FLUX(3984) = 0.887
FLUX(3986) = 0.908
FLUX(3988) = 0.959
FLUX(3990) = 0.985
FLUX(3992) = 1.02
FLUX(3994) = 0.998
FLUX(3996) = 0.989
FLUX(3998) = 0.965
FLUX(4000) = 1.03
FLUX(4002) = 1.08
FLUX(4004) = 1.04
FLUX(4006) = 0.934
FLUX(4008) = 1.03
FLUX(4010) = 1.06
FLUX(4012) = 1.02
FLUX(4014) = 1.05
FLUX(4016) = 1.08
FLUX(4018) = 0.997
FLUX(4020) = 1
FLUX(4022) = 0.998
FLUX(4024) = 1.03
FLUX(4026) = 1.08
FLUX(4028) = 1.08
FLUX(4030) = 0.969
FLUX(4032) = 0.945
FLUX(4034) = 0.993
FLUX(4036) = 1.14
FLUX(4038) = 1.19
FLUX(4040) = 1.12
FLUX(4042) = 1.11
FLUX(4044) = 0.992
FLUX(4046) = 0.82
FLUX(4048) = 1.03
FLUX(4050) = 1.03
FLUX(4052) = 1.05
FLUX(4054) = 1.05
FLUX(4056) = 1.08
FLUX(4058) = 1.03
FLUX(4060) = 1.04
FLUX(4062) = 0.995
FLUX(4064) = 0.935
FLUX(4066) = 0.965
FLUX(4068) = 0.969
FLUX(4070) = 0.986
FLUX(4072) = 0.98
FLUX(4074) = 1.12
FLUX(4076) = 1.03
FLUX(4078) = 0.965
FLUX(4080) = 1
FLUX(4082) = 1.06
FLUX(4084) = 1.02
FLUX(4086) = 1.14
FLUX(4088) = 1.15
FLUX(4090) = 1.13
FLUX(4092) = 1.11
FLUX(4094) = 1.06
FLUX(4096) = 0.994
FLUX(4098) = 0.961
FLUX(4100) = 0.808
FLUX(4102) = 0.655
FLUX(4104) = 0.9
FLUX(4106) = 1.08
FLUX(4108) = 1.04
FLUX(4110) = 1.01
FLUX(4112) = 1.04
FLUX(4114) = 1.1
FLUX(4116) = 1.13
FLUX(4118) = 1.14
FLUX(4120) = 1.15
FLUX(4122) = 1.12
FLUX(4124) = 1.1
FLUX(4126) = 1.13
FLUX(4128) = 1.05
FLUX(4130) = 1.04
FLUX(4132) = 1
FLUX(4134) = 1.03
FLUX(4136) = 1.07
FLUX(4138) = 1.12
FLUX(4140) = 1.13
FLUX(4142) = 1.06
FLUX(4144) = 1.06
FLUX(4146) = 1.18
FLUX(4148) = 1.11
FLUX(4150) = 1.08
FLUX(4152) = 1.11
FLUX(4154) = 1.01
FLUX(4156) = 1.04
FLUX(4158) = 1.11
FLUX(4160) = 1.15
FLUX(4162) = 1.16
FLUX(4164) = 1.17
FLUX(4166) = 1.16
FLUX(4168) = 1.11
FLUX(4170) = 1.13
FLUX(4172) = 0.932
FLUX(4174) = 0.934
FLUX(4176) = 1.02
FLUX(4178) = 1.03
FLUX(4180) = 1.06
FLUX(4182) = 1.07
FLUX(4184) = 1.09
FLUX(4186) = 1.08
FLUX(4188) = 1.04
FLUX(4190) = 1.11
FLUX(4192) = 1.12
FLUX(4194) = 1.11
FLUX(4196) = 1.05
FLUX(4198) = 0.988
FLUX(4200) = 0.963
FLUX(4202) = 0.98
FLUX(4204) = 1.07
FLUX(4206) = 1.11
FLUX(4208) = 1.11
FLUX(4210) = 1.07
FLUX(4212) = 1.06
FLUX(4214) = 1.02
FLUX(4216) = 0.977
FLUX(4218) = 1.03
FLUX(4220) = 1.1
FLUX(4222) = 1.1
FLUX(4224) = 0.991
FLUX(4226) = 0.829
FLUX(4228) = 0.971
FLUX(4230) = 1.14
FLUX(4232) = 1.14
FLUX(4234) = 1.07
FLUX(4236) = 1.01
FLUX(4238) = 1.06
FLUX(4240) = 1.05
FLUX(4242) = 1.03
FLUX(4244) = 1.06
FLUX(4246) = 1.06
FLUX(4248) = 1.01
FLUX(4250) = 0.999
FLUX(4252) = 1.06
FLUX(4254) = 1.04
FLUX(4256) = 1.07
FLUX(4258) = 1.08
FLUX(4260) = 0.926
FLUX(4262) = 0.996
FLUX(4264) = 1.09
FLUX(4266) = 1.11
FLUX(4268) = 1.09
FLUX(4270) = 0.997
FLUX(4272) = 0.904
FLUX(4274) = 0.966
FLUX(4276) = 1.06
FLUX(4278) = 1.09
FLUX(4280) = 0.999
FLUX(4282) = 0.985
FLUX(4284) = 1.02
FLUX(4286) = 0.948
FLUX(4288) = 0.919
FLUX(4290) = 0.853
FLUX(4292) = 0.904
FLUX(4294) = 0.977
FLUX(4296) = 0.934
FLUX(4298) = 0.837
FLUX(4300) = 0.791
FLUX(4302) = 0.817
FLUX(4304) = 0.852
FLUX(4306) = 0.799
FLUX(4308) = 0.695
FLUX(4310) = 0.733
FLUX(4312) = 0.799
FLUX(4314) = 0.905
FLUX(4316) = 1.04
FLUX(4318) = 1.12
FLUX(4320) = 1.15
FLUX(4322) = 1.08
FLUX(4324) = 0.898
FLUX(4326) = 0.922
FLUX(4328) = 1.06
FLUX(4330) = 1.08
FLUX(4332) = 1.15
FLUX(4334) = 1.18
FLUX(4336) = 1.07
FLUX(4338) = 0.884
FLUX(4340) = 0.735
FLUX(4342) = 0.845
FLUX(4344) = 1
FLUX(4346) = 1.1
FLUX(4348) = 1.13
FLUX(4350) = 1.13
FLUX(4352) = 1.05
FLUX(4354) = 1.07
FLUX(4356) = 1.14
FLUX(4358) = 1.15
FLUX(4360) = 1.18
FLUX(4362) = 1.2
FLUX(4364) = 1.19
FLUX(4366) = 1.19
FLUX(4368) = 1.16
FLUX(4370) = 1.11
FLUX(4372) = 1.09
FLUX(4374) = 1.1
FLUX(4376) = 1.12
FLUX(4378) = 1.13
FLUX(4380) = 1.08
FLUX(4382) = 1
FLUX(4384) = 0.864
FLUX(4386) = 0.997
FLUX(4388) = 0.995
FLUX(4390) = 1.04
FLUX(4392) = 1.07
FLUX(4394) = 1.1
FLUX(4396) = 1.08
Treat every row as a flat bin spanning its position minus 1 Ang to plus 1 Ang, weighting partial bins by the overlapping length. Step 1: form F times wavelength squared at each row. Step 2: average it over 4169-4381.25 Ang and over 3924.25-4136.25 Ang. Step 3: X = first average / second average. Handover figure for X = 1.25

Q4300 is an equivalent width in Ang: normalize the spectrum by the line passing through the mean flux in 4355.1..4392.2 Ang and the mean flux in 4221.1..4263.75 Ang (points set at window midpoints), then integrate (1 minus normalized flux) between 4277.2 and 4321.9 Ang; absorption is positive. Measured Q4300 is 6.0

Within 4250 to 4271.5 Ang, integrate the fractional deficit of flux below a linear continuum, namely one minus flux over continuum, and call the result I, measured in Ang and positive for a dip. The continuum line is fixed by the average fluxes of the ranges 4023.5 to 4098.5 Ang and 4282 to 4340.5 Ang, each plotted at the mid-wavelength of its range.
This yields -1.8 Ang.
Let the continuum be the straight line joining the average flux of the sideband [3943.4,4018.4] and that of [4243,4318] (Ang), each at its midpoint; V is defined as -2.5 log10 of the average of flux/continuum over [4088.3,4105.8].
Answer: -0.08 mag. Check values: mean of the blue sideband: 0.856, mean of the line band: 0.966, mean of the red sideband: 0.959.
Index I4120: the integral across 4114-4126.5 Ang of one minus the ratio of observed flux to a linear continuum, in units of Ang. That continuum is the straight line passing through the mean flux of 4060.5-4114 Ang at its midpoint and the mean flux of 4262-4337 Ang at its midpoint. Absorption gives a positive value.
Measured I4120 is -1.6 Ang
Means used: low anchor 1.01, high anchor 0.969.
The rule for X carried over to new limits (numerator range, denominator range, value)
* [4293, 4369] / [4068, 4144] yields 1.07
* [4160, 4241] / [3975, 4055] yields 1.15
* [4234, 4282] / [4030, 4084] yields 1.11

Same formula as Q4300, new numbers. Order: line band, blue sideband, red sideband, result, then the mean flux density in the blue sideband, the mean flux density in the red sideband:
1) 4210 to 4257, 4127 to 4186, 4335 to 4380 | 1.7 Ang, 1.08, 1.08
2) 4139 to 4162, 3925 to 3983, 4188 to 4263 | -4.1 Ang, 0.636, 1.04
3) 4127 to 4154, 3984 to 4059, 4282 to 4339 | -2.4 Ang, 1.02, 0.944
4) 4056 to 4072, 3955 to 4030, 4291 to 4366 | -1.5 Ang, 0.885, 0.992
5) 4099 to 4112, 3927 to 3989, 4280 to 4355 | -2.3 Ang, 0.662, 0.959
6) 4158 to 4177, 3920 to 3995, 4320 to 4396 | -4.2 Ang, 0.698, 1.06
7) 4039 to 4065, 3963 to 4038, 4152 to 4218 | -2.0 Ang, 0.906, 1.06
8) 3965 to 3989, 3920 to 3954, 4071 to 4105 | 1.2 Ang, 0.616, 1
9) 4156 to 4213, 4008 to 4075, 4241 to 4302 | -3.7 Ang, 1.03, 0.991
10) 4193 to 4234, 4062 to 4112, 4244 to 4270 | -0.3 Ang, 1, 1.04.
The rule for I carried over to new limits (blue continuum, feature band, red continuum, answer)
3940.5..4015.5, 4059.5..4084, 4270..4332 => -3.7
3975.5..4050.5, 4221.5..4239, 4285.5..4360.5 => -0.9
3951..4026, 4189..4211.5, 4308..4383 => -1.9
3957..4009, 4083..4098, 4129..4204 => -1.7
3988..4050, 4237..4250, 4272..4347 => -1.0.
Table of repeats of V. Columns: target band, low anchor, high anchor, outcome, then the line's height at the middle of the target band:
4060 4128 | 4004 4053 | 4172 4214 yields 0.01 mag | 1.04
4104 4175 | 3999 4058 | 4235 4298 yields -0.06 mag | 1.02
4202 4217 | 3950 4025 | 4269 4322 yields -0.16 mag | 0.914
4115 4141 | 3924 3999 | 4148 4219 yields -0.12 mag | 0.976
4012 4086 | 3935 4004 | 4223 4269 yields -0.20 mag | 0.855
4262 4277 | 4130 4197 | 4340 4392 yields 0.05 mag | 1.08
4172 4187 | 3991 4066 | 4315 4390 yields 0.01 mag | 1.04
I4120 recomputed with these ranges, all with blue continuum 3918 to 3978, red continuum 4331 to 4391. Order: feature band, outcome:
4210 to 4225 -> -2.1 Ang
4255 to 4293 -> -1.0 Ang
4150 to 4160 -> -2.7 Ang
